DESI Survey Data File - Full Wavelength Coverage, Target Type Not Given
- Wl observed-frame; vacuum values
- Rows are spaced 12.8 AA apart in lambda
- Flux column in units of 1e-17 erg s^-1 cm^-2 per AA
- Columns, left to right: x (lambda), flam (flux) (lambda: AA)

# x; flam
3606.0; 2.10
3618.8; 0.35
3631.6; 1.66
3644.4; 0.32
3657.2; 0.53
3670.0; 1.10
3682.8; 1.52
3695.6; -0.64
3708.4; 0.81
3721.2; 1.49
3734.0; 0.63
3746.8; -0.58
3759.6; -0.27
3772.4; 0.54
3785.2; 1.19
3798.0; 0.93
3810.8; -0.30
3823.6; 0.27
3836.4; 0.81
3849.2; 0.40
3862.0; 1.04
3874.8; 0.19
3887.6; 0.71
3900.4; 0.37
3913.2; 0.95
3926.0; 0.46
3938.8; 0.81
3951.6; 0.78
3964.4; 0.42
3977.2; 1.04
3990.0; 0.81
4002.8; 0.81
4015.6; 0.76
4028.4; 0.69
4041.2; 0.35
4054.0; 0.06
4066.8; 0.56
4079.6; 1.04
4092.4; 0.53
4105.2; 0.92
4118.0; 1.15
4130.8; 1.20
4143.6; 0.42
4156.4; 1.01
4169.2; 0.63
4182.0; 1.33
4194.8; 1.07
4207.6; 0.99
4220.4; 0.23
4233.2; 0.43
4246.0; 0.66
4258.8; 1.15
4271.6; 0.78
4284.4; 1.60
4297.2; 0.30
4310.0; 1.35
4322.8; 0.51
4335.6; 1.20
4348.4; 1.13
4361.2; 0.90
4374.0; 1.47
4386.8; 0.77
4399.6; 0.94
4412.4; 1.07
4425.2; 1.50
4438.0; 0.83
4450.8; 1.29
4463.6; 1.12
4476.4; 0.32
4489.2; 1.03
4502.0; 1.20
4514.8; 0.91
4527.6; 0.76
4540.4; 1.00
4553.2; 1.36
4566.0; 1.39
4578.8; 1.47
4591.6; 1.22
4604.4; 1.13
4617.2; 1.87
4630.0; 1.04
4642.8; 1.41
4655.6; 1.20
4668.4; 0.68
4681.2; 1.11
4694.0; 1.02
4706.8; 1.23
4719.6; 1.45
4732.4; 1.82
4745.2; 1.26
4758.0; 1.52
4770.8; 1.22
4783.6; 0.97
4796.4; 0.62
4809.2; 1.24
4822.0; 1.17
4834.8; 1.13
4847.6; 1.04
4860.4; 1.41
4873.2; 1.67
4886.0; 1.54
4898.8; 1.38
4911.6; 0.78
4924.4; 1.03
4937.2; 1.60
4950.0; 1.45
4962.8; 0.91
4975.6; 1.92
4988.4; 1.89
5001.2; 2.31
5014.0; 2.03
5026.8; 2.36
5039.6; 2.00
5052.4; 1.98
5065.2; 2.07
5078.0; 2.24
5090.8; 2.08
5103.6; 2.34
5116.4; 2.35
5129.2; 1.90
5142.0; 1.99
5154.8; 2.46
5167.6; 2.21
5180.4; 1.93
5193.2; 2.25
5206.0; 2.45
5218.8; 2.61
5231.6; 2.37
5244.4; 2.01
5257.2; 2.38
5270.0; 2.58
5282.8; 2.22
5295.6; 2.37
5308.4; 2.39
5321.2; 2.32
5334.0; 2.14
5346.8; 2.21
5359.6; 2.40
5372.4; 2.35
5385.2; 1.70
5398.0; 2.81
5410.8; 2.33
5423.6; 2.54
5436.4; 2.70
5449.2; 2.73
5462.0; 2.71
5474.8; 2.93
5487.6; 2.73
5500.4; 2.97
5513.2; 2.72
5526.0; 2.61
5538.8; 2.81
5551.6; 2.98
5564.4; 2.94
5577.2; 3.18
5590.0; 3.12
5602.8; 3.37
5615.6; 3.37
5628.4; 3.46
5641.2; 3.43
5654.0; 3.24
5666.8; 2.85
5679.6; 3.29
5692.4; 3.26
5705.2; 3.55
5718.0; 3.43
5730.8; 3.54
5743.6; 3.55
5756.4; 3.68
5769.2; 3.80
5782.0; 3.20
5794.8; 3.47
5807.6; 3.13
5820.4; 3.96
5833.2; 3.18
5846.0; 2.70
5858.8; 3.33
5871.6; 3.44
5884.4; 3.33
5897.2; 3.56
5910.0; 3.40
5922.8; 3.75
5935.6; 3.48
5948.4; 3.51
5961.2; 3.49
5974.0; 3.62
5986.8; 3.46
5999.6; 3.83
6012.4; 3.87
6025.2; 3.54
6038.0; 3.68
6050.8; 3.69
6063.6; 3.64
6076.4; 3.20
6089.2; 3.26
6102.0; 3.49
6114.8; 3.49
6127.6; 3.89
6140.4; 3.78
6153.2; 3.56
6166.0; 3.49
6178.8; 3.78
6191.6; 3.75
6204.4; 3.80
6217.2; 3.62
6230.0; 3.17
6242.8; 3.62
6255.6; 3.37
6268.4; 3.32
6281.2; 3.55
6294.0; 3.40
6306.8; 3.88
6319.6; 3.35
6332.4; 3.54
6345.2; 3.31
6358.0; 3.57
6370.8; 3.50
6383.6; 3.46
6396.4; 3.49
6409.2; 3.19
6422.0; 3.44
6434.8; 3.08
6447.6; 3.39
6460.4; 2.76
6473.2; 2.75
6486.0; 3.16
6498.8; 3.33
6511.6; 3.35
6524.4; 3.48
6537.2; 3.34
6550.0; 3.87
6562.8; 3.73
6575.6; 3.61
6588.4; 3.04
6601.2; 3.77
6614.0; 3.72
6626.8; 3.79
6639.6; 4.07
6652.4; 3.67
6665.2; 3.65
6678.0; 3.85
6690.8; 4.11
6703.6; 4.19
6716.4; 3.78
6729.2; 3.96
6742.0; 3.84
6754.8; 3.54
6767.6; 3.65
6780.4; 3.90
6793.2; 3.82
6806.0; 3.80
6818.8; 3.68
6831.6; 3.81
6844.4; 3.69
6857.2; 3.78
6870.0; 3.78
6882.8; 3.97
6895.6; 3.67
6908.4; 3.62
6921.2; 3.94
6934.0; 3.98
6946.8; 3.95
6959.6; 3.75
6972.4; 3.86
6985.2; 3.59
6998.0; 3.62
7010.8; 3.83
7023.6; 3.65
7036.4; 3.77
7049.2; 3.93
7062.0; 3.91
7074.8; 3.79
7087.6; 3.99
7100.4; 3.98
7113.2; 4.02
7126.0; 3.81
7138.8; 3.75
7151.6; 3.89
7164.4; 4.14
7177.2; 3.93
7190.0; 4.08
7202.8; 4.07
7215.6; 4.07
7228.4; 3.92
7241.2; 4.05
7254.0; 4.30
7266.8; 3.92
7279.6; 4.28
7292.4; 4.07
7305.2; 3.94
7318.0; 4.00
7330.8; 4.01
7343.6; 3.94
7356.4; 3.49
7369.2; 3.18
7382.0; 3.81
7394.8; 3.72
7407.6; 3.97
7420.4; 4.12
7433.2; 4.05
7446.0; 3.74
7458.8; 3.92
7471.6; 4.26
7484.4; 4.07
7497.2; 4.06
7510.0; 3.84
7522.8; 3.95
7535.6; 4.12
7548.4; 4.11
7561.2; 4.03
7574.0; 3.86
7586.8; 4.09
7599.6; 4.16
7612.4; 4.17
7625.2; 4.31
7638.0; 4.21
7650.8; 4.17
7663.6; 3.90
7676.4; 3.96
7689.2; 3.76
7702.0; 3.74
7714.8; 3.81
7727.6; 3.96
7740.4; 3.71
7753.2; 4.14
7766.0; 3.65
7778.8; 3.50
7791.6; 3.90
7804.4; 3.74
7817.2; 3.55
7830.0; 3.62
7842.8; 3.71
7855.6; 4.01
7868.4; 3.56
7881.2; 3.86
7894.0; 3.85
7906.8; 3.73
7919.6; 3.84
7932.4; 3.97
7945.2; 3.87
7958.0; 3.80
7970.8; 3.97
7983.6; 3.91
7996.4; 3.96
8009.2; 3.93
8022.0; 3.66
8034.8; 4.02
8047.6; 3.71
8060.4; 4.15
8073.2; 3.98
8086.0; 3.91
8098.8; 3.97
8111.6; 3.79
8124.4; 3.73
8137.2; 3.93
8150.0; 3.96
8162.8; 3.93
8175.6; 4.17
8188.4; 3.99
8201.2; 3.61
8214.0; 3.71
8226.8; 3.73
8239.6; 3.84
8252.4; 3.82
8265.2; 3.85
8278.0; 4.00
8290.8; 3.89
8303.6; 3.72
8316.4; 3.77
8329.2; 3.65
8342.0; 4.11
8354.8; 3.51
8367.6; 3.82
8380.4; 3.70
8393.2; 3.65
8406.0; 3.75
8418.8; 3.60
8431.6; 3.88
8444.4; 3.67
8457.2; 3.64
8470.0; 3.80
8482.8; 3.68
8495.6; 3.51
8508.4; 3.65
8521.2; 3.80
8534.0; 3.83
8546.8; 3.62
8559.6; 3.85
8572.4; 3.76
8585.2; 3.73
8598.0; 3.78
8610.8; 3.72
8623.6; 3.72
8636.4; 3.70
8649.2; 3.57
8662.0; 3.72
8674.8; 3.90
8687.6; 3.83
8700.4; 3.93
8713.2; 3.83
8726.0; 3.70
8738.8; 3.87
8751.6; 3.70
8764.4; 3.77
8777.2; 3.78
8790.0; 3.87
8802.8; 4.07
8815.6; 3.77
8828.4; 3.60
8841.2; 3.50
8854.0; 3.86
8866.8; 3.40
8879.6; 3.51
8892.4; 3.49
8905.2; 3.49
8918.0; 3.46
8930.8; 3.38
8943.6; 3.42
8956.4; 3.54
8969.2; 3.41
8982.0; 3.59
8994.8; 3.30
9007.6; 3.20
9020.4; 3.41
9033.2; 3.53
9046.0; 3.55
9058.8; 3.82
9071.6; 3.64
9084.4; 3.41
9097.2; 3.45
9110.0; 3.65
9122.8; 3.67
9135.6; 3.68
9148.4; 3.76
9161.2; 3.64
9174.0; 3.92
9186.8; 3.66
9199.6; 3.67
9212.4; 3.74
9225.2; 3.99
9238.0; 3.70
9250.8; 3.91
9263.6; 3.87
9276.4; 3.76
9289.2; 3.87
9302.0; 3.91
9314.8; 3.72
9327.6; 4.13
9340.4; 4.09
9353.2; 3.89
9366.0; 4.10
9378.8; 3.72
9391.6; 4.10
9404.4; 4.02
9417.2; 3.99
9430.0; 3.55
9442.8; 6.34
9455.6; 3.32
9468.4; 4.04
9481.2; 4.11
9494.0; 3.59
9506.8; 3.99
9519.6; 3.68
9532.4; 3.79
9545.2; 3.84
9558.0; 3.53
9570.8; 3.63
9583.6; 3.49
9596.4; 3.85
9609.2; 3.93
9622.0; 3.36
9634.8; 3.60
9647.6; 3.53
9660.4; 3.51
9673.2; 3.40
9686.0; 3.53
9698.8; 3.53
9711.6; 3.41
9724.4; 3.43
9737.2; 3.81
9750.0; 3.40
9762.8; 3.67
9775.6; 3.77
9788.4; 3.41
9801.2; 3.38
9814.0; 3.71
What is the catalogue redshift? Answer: 0.250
